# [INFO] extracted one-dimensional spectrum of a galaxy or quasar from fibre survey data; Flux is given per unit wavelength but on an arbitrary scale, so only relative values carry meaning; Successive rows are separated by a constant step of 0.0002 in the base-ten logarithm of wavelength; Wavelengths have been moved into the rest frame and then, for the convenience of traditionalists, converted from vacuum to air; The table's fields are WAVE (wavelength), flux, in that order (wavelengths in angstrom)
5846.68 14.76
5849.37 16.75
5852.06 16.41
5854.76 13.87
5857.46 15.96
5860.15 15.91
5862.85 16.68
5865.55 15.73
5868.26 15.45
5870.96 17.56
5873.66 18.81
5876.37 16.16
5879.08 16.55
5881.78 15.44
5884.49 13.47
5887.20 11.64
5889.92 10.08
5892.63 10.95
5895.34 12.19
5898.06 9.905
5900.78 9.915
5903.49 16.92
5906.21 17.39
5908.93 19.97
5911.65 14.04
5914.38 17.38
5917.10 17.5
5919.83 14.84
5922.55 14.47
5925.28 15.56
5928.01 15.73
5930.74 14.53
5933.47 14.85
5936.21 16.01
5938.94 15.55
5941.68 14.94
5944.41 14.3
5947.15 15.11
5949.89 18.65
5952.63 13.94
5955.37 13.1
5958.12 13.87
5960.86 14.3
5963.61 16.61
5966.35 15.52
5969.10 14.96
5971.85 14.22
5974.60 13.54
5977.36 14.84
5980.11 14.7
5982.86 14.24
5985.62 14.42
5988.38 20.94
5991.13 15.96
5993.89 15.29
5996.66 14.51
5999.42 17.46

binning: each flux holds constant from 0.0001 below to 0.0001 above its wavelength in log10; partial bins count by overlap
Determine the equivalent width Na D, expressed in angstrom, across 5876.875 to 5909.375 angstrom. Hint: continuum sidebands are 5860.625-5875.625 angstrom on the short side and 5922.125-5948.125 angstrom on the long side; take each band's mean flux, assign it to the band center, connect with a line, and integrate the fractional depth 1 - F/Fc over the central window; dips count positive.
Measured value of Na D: 5.13 angstrom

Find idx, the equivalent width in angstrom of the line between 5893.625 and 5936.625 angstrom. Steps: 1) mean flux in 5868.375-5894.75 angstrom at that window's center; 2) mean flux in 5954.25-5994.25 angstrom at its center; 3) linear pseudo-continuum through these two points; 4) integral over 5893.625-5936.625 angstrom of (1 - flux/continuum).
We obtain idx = -0.88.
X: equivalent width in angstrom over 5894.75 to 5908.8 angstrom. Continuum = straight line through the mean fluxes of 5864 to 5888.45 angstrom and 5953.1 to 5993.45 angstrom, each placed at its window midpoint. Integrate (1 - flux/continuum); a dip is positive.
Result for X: 1.4 angstrom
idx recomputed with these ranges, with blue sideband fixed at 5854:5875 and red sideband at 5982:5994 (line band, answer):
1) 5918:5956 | 2.68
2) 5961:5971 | 0.55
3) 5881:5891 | 2.30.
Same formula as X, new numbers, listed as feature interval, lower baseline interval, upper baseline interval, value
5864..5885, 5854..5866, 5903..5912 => 0.0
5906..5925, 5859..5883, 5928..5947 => -1.0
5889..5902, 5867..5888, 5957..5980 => 4.1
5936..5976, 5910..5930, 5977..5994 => 2.1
